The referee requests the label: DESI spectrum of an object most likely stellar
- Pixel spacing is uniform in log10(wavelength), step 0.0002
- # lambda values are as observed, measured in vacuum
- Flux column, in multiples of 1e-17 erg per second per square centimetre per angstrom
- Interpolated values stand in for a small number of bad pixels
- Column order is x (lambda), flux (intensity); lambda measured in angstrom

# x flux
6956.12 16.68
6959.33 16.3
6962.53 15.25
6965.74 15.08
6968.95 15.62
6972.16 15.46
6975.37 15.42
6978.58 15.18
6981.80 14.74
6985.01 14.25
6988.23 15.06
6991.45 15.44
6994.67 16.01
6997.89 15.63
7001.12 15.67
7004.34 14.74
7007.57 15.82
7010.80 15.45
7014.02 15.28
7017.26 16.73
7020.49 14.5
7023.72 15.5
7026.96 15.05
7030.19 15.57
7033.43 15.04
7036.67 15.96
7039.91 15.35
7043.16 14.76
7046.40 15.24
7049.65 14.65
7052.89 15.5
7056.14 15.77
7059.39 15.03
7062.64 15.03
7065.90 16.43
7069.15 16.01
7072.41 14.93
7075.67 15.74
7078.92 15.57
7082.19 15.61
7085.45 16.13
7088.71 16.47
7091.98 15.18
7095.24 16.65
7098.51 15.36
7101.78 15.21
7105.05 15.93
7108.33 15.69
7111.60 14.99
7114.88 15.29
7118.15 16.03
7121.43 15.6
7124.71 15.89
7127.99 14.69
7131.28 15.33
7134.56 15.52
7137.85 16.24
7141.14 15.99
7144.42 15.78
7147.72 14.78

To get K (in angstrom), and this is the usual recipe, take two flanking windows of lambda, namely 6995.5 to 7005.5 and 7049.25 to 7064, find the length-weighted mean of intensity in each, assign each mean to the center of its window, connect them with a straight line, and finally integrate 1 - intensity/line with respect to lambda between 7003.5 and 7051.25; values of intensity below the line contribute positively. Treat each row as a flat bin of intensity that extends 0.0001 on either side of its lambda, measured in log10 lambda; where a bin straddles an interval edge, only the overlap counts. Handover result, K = 0.1 angstrom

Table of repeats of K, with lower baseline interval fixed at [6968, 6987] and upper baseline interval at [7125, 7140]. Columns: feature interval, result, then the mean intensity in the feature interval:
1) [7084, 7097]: -0.60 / 16.1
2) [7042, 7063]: 0.19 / 15.2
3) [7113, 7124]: -0.13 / 15.7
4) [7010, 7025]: -0.29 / 15.5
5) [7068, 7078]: -0.13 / 15.5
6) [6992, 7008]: -0.42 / 15.5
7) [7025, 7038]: -0.14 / 15.4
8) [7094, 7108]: -0.31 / 15.7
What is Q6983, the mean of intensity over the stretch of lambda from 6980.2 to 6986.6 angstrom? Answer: 14.5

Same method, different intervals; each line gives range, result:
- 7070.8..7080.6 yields 15.4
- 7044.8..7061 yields 15.2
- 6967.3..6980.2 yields 15.4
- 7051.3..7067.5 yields 15.5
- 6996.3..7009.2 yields 15.5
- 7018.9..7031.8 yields 15.2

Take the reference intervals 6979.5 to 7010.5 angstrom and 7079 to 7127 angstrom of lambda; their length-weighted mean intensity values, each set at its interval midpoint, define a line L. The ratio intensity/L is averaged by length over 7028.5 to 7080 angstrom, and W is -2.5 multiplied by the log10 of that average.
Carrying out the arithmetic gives 0.01 mag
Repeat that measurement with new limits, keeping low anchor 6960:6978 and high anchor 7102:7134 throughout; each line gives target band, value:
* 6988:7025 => -0.005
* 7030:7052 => 0.017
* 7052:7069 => -0.010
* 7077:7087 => -0.021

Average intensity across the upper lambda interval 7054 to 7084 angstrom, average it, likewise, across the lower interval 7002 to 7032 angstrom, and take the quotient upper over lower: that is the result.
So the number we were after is 1.01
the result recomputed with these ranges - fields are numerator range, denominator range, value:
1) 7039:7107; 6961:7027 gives 1.01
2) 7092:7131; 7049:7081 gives 1.00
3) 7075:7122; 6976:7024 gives 1.02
